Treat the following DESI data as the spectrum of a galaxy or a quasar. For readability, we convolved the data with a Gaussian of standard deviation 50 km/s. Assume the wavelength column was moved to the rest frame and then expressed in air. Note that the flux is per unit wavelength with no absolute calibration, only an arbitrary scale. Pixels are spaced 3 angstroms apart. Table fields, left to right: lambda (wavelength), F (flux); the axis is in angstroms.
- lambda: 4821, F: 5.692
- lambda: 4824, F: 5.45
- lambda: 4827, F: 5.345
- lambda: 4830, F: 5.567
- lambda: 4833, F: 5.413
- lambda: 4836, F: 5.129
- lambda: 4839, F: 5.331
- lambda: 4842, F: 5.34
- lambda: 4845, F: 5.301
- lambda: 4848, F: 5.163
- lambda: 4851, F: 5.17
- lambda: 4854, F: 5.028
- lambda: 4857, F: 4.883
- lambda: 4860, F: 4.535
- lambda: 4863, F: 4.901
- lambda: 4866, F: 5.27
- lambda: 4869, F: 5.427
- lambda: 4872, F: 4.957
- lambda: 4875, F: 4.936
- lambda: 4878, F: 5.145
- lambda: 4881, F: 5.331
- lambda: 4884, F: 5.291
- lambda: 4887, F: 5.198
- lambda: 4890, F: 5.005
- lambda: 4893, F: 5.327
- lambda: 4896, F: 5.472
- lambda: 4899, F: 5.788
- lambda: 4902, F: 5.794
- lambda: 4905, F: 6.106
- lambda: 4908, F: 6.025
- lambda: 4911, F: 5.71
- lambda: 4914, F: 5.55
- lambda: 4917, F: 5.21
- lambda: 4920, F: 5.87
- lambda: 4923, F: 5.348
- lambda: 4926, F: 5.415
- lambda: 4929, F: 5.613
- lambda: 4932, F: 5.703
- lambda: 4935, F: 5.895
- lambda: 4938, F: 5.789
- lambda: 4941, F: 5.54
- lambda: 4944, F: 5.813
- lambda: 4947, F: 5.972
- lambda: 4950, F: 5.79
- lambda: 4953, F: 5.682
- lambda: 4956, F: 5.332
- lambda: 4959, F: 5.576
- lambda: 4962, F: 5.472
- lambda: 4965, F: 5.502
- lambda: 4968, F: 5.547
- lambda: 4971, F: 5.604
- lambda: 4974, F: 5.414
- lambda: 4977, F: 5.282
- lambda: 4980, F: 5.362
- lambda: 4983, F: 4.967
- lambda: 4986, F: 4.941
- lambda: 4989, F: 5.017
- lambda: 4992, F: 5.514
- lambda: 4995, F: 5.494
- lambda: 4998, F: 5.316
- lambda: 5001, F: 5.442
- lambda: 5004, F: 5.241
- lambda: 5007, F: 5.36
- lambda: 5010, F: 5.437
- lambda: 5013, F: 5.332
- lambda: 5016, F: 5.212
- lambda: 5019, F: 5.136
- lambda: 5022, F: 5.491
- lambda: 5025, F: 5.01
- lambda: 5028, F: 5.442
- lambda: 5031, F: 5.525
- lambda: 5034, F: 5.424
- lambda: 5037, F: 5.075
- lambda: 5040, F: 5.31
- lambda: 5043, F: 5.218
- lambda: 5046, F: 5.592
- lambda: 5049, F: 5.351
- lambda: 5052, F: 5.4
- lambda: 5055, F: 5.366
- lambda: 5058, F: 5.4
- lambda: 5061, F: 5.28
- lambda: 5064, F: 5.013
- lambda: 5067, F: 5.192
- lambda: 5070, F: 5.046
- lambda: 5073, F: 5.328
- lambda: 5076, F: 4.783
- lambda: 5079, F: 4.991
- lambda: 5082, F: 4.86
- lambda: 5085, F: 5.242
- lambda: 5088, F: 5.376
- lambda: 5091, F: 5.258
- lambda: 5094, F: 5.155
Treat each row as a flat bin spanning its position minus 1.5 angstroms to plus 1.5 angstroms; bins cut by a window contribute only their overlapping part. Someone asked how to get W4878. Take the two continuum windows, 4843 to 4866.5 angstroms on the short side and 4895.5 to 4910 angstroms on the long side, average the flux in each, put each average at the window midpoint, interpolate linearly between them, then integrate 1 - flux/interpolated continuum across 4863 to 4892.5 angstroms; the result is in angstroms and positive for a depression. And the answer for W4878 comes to 1.4 angstroms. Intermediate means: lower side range 5.03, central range 5.16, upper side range 5.86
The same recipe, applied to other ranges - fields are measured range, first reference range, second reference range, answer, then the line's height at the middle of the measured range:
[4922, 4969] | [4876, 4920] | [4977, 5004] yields -2.2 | 5.38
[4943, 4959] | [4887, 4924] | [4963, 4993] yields -0.8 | 5.42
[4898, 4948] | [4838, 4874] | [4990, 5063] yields -4.9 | 5.2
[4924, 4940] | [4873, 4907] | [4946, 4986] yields -0.7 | 5.44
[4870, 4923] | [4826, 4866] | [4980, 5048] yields -2.5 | 5.2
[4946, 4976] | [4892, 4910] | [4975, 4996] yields -1.1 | 5.38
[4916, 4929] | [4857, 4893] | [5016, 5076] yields -0.9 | 5.14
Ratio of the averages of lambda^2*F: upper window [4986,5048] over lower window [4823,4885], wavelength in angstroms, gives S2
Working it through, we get 1.10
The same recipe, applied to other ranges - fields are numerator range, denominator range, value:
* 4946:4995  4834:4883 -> 1.11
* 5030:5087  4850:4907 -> 1.07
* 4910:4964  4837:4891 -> 1.13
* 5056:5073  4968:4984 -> 1.01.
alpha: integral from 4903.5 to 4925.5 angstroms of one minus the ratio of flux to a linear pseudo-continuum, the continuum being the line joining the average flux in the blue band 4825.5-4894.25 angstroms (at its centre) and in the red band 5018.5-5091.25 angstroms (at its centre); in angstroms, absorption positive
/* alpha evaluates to -2.0 angstroms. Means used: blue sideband 5.17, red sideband 5.25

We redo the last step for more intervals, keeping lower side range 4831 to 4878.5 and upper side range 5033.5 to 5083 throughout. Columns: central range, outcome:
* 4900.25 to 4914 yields -1.9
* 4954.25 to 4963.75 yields -0.5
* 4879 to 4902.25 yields -1.1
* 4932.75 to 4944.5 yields -1.3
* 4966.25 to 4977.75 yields -0.7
